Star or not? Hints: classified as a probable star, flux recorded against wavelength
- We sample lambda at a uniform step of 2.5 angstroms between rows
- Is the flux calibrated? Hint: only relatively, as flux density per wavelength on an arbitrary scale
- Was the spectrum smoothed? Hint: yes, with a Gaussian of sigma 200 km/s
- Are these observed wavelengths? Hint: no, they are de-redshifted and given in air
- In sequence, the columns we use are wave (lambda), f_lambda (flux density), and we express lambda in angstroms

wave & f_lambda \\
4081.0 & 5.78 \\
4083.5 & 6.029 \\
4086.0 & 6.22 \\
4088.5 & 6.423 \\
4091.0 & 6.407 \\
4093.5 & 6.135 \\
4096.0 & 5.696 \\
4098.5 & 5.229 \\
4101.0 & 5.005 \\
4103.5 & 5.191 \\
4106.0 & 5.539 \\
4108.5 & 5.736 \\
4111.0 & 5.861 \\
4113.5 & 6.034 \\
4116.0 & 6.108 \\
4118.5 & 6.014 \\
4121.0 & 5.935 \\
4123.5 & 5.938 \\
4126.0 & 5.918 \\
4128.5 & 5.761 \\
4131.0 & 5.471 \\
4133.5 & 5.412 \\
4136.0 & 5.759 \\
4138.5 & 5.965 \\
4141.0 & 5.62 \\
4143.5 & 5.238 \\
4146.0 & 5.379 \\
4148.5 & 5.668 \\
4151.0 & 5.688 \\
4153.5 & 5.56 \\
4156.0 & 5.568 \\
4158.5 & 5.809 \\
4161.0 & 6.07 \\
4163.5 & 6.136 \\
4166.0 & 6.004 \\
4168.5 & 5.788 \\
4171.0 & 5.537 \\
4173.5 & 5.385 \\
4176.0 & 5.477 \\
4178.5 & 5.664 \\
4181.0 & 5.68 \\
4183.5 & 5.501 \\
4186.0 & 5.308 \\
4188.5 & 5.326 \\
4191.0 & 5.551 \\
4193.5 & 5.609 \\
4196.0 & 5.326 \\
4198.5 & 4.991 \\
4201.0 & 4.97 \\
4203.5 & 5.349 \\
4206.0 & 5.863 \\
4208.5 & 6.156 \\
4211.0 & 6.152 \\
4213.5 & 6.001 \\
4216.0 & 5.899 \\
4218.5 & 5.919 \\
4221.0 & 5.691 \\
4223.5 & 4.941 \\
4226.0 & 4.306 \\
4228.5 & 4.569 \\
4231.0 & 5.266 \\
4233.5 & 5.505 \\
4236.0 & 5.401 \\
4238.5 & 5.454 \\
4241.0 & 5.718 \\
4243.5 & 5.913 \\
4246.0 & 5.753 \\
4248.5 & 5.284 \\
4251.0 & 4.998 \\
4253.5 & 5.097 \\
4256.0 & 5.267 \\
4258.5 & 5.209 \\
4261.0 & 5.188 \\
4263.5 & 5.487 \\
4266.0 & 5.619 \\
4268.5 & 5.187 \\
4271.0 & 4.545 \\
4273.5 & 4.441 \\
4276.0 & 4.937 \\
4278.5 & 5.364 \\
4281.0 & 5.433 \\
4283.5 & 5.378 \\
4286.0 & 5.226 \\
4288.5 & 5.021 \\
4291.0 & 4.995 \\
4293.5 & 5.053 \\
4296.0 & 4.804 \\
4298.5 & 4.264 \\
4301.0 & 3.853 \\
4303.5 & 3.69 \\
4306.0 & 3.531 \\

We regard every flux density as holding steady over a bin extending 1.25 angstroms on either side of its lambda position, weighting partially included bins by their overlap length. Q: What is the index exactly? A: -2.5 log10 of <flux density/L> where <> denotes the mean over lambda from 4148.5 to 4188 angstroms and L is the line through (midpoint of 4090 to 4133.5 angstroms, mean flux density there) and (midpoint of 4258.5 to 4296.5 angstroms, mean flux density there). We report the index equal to -0.026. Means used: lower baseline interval 5.75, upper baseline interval 5.12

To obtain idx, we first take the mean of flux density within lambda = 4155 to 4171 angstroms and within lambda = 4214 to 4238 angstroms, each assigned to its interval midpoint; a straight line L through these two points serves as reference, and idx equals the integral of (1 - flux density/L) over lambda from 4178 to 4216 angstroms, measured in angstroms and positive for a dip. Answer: -0.1 angstroms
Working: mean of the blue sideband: 5.87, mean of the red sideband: 5.31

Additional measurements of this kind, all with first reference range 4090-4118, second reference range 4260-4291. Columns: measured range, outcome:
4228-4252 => -0.7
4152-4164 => -0.6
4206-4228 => -1.1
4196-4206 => 0.3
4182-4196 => 0.0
